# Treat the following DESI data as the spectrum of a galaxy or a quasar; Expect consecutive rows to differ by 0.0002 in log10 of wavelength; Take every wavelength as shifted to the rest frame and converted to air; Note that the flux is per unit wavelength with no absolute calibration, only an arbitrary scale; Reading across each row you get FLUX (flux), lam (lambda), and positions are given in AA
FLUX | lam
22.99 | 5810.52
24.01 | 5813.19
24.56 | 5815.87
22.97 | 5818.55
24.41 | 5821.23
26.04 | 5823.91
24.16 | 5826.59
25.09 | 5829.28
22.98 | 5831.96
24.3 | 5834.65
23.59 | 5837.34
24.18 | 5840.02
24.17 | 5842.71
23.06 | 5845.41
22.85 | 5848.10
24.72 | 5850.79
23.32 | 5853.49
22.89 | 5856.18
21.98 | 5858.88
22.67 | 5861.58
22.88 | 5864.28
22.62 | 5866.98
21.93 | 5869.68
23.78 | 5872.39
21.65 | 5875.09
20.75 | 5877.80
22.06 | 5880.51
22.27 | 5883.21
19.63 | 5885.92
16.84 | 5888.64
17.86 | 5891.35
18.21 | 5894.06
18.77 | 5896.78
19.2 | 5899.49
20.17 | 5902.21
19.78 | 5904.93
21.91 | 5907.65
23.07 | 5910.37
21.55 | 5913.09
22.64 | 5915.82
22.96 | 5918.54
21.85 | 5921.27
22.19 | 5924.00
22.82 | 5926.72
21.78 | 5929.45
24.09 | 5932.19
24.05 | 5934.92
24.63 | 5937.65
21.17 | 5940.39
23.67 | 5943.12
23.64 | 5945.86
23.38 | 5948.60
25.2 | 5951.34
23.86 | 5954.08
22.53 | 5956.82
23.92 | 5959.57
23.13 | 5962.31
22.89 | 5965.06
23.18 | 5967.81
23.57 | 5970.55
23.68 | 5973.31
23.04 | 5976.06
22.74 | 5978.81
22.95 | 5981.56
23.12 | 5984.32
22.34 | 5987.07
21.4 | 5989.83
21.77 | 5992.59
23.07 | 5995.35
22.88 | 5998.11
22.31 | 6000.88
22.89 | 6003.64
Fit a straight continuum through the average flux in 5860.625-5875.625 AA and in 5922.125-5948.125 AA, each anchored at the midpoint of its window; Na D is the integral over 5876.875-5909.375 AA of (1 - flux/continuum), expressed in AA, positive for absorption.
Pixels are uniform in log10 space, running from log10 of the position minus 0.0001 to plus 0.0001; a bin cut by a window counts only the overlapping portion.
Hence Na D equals 4.28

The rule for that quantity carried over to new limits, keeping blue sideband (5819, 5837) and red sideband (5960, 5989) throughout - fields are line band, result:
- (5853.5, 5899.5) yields 5.5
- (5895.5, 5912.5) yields 2.3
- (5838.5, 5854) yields 0.3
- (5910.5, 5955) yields 0.7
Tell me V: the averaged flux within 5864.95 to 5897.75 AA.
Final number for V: 20.6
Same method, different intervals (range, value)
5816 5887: 23.1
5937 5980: 23.4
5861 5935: 21.4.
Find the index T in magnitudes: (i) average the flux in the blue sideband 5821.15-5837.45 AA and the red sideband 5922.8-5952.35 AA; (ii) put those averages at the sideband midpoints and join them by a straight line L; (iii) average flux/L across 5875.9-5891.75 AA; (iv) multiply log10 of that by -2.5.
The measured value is 0.19 mag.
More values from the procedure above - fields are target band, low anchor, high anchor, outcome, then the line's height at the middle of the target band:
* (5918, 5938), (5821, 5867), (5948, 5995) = 0.02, 23.3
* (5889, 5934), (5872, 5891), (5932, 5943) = 0.05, 22.2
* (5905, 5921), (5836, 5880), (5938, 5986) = 0.05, 23.1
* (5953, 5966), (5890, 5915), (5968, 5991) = -0.05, 22.2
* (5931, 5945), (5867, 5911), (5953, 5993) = -0.08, 21.9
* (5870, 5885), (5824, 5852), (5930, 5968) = 0.09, 23.8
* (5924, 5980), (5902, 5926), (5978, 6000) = -0.05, 22.2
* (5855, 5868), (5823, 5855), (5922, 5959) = 0.06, 23.8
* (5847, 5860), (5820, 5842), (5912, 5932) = 0.03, 23.9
